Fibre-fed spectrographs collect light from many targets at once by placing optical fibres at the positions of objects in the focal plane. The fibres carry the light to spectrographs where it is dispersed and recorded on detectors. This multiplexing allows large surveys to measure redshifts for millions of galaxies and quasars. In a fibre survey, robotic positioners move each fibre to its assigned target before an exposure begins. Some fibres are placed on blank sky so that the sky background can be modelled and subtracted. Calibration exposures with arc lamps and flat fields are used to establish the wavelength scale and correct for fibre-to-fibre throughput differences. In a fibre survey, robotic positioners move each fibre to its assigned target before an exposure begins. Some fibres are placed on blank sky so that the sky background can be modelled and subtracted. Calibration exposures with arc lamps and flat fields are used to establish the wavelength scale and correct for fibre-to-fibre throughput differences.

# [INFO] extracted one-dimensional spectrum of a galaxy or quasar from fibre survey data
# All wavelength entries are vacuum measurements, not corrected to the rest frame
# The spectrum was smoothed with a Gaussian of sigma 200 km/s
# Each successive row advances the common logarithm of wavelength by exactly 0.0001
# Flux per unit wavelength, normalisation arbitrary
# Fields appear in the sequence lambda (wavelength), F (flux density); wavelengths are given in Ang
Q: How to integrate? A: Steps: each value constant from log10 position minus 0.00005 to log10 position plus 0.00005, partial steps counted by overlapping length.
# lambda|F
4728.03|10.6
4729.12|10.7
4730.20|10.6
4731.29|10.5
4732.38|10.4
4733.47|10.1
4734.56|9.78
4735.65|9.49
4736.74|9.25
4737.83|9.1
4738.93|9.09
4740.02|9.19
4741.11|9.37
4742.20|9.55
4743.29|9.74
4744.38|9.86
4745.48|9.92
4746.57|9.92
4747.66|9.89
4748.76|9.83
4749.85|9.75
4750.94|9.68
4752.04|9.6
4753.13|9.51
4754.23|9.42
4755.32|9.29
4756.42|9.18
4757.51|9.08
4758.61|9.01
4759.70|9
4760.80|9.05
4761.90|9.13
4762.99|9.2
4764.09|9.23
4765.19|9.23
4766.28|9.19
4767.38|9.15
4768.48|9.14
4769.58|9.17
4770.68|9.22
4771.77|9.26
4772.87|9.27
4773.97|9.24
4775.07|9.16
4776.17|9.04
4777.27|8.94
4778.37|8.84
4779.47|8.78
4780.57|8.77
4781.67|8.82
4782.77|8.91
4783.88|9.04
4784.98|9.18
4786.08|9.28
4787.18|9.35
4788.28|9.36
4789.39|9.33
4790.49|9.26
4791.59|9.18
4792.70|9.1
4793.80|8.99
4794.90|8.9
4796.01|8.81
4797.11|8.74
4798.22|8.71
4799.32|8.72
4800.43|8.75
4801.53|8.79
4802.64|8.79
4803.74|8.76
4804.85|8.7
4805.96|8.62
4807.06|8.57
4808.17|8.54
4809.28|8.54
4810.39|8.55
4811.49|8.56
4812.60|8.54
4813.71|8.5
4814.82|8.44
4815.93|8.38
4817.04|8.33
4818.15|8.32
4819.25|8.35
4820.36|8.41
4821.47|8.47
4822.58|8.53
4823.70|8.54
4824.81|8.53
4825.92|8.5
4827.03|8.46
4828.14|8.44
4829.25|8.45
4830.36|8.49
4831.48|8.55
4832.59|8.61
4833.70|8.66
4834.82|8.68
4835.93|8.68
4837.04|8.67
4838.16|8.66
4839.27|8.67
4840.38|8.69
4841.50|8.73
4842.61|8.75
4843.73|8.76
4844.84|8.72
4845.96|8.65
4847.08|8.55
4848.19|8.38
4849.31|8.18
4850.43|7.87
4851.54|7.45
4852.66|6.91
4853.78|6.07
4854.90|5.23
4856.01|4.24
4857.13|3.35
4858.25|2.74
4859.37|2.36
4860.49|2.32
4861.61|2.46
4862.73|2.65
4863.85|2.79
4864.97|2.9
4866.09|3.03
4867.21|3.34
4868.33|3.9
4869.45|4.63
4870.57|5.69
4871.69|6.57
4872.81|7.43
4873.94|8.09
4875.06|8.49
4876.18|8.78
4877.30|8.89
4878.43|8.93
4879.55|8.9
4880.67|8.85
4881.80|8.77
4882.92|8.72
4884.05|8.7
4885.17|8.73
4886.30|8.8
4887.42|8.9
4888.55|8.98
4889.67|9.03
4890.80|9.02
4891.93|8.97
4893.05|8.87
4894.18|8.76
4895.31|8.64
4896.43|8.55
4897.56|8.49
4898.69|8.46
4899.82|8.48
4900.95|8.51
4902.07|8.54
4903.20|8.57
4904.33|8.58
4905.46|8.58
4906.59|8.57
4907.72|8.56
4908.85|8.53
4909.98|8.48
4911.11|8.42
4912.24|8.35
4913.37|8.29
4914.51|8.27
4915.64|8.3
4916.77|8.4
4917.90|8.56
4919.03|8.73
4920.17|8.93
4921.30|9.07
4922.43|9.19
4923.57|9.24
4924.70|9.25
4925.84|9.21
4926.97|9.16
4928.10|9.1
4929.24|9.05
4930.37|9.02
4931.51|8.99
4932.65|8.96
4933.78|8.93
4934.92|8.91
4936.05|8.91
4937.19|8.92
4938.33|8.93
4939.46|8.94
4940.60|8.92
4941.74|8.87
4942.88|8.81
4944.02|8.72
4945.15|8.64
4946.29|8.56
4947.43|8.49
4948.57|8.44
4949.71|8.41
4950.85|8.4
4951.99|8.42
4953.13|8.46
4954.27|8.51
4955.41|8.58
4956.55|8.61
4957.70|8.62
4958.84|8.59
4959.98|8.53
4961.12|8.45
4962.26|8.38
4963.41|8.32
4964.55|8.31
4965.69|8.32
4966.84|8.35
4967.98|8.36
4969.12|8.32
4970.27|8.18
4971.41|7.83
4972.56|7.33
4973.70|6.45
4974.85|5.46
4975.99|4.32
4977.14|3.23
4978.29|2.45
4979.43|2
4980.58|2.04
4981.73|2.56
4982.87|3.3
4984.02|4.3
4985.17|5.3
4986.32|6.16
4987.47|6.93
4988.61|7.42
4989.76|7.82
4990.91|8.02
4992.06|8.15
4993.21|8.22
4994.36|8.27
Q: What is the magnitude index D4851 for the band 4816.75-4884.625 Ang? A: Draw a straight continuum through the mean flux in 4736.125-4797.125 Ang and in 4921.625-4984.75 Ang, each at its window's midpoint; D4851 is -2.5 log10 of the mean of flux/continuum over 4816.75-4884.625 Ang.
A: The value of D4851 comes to 0.20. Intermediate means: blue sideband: 9.24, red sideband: 7.73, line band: 7.16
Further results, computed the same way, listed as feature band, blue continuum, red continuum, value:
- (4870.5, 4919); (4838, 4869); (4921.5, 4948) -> -0.156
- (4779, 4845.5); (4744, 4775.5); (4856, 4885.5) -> -0.143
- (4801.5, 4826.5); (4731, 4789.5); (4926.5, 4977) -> 0.066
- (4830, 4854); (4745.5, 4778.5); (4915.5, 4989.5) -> 0.036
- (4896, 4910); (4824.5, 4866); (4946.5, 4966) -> -0.111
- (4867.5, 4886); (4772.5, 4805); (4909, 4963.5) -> 0.147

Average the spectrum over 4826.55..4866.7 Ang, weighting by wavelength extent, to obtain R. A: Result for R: 6.73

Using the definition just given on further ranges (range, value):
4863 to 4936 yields 8.13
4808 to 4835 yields 8.49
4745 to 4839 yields 8.93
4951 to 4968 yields 8.46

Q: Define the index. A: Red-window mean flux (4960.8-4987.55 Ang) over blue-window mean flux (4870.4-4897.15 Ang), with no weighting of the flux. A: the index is 0.70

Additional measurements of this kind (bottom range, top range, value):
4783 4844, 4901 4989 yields 0.90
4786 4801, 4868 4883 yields 0.85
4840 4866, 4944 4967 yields 1.44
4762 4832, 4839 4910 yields 0.83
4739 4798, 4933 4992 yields 0.80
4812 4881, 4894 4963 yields 1.21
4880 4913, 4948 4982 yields 0.82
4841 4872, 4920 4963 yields 1.59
